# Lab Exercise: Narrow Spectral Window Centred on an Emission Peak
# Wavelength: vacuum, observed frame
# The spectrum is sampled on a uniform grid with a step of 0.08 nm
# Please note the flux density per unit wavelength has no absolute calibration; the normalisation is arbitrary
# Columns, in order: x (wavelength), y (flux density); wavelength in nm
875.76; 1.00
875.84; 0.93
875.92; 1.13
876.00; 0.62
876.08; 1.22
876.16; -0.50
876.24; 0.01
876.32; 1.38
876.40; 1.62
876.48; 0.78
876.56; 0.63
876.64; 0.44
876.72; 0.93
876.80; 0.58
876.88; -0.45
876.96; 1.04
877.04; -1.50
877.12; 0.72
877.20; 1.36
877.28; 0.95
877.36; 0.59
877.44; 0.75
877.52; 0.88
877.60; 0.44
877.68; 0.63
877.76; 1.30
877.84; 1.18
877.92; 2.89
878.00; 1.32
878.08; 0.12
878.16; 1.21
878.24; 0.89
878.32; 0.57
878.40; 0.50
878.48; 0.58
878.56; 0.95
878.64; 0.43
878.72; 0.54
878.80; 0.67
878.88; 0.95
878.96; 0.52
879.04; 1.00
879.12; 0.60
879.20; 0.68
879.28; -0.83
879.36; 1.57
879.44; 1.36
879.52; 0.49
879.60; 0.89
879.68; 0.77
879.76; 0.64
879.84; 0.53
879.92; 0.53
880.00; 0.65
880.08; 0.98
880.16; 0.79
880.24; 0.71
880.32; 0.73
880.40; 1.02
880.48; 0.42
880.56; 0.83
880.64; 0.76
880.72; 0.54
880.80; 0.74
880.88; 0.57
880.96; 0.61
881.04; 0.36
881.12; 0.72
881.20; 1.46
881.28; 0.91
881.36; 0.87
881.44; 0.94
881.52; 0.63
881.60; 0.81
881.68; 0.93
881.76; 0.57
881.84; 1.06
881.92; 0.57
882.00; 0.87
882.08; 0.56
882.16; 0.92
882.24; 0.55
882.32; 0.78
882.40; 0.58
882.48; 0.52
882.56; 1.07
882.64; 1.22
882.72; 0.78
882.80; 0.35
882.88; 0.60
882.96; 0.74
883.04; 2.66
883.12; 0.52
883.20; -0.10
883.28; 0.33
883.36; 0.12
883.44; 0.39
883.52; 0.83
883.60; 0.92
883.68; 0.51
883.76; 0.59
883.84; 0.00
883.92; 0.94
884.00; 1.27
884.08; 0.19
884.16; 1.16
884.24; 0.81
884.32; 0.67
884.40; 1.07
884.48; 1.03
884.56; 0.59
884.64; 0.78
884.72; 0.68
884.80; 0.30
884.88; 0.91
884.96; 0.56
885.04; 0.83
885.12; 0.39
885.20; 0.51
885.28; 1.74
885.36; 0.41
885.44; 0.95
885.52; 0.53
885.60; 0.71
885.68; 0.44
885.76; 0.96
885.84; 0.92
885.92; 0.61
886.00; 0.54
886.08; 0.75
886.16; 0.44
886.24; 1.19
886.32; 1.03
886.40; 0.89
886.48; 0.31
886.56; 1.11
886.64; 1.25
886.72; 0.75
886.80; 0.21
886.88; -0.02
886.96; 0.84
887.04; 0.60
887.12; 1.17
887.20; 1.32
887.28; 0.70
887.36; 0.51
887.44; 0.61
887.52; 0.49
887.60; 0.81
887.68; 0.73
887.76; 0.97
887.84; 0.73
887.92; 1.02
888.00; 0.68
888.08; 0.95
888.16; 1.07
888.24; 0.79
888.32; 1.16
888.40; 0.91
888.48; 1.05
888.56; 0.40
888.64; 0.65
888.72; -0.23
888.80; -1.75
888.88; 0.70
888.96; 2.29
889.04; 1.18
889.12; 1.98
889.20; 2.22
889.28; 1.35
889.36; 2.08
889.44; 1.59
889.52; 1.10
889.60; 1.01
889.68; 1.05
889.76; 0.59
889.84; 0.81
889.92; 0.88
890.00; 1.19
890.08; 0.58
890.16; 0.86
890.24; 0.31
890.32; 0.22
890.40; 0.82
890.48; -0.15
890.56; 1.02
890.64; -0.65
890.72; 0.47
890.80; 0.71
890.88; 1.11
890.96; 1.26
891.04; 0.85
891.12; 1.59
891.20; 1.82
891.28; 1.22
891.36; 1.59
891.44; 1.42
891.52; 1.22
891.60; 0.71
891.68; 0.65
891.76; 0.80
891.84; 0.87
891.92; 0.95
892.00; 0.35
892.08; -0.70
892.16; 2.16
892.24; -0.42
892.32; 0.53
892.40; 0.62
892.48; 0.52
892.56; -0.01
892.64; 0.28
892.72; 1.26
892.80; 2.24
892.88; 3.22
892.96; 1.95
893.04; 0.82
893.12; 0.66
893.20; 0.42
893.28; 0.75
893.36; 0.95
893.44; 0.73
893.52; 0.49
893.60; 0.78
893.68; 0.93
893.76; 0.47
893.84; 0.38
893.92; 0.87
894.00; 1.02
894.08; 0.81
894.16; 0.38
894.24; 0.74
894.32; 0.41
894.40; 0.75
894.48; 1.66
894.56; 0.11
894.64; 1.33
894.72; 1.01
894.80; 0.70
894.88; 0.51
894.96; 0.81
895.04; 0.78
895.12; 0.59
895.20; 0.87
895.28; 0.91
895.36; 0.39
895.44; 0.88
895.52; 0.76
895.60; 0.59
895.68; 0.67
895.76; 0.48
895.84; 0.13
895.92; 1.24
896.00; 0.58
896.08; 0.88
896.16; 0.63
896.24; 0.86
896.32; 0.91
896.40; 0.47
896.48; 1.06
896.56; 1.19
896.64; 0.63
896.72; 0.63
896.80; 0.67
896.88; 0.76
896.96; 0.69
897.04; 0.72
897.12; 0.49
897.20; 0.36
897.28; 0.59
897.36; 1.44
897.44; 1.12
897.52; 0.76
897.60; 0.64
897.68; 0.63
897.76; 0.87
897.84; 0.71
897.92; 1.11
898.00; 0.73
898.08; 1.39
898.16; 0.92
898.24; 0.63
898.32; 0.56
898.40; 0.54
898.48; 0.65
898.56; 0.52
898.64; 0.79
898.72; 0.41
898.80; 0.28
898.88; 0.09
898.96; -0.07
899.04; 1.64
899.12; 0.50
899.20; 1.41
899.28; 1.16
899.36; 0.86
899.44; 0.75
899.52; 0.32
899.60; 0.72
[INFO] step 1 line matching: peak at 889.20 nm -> [S II]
